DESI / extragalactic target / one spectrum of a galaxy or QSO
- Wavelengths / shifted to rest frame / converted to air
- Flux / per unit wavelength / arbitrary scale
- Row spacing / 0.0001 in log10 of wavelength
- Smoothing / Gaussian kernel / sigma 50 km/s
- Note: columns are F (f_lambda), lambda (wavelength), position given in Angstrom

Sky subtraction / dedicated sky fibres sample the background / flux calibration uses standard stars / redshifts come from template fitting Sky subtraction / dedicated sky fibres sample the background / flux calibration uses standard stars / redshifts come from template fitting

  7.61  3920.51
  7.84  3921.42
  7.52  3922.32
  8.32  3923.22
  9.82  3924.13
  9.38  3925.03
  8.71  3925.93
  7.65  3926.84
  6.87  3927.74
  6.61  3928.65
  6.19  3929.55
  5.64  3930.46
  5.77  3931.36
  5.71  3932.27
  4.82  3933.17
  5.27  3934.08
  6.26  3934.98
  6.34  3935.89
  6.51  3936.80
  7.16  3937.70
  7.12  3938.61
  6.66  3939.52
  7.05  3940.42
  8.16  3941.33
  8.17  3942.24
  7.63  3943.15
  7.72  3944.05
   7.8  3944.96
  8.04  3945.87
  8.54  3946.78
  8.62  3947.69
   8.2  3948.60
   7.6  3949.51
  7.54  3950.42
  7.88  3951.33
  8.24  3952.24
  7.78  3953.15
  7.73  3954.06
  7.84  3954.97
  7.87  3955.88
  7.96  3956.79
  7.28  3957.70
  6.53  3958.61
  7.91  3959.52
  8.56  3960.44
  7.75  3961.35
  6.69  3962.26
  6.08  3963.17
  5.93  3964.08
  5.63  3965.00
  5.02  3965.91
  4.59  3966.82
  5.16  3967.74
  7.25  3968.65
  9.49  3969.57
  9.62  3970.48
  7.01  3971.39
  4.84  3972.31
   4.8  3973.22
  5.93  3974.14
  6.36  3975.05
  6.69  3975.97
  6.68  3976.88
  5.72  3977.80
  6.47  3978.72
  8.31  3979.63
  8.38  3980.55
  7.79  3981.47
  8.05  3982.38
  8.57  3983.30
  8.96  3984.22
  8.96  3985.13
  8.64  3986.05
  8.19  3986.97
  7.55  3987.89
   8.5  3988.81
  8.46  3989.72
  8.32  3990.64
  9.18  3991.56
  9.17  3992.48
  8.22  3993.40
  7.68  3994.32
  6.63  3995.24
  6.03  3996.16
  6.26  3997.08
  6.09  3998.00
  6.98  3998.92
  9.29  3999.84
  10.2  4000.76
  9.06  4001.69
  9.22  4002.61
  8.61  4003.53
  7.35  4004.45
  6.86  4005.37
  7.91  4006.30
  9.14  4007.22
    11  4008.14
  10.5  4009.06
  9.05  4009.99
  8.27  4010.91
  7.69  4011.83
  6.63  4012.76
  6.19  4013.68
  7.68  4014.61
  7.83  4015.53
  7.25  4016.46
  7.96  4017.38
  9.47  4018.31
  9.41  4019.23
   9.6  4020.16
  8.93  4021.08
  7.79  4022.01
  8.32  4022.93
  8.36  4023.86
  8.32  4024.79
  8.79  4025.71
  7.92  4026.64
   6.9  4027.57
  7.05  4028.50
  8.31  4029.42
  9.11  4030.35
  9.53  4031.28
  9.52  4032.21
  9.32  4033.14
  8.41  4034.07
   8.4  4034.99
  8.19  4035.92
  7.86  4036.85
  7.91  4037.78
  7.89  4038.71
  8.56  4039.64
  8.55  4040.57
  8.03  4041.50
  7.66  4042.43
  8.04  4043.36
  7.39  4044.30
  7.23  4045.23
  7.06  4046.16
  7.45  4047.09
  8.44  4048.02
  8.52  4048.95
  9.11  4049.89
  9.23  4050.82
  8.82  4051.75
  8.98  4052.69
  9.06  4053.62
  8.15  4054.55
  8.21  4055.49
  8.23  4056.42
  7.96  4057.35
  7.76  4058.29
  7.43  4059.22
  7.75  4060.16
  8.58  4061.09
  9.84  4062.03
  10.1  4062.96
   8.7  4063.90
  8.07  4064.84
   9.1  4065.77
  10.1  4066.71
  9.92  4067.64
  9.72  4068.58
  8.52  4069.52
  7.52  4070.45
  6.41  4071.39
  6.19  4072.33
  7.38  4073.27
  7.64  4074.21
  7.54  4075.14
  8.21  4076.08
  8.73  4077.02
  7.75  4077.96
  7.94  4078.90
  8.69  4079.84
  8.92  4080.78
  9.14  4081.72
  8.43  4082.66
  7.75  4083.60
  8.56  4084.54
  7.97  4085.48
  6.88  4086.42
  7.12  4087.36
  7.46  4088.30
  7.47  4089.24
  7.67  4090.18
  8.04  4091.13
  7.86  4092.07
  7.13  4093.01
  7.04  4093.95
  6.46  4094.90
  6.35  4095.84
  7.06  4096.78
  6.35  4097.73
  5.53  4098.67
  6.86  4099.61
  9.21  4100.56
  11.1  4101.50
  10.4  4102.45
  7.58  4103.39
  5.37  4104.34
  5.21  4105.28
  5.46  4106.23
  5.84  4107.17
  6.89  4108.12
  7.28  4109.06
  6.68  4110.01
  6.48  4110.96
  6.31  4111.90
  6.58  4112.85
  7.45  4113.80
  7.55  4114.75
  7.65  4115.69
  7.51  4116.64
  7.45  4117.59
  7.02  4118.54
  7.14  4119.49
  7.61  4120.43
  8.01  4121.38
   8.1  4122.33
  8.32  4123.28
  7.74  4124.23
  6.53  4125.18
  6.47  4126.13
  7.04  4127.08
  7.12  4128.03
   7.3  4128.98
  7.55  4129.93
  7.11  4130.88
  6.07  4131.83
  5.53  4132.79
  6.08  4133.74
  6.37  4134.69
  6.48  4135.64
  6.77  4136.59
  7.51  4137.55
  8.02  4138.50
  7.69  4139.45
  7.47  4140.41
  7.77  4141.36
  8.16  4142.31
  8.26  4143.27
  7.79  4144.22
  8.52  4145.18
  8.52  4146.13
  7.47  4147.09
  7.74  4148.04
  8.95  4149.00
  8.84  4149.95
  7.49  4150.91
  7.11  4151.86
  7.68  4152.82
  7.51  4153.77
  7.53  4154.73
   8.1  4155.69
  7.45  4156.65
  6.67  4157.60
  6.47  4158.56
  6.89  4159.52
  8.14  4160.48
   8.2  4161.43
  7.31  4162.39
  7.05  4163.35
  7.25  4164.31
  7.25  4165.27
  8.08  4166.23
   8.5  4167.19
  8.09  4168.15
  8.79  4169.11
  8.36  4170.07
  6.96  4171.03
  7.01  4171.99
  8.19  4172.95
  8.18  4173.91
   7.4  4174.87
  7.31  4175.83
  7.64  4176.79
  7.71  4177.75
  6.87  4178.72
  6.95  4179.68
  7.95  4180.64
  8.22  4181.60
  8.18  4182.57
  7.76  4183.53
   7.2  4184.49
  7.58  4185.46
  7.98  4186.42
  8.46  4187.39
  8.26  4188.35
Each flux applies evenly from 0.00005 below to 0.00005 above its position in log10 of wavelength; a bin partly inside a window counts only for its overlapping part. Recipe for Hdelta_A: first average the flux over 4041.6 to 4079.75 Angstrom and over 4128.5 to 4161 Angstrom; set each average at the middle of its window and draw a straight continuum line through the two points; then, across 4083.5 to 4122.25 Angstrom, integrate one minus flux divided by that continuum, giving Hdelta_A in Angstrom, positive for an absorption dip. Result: 2.9 Angstrom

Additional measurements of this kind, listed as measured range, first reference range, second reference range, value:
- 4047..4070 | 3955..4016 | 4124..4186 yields -3.57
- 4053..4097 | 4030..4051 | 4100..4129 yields -1.23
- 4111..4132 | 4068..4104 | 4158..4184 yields 1.31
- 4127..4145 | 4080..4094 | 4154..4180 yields 1.17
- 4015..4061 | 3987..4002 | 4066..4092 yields -1.53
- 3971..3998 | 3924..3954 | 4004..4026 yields 1.67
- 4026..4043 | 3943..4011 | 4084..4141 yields -1.86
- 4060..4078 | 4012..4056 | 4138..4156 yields -0.60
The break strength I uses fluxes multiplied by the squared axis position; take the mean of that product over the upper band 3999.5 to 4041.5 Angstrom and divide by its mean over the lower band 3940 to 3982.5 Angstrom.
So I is 1.2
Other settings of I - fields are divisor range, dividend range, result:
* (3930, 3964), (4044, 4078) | 1.21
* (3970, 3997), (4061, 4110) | 1.09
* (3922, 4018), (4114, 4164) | 1.07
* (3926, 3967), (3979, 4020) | 1.19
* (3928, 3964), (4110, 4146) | 1.10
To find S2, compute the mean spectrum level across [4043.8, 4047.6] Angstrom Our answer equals 7.3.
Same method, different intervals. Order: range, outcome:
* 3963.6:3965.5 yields 5.76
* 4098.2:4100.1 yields 6.21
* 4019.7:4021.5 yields 9.3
